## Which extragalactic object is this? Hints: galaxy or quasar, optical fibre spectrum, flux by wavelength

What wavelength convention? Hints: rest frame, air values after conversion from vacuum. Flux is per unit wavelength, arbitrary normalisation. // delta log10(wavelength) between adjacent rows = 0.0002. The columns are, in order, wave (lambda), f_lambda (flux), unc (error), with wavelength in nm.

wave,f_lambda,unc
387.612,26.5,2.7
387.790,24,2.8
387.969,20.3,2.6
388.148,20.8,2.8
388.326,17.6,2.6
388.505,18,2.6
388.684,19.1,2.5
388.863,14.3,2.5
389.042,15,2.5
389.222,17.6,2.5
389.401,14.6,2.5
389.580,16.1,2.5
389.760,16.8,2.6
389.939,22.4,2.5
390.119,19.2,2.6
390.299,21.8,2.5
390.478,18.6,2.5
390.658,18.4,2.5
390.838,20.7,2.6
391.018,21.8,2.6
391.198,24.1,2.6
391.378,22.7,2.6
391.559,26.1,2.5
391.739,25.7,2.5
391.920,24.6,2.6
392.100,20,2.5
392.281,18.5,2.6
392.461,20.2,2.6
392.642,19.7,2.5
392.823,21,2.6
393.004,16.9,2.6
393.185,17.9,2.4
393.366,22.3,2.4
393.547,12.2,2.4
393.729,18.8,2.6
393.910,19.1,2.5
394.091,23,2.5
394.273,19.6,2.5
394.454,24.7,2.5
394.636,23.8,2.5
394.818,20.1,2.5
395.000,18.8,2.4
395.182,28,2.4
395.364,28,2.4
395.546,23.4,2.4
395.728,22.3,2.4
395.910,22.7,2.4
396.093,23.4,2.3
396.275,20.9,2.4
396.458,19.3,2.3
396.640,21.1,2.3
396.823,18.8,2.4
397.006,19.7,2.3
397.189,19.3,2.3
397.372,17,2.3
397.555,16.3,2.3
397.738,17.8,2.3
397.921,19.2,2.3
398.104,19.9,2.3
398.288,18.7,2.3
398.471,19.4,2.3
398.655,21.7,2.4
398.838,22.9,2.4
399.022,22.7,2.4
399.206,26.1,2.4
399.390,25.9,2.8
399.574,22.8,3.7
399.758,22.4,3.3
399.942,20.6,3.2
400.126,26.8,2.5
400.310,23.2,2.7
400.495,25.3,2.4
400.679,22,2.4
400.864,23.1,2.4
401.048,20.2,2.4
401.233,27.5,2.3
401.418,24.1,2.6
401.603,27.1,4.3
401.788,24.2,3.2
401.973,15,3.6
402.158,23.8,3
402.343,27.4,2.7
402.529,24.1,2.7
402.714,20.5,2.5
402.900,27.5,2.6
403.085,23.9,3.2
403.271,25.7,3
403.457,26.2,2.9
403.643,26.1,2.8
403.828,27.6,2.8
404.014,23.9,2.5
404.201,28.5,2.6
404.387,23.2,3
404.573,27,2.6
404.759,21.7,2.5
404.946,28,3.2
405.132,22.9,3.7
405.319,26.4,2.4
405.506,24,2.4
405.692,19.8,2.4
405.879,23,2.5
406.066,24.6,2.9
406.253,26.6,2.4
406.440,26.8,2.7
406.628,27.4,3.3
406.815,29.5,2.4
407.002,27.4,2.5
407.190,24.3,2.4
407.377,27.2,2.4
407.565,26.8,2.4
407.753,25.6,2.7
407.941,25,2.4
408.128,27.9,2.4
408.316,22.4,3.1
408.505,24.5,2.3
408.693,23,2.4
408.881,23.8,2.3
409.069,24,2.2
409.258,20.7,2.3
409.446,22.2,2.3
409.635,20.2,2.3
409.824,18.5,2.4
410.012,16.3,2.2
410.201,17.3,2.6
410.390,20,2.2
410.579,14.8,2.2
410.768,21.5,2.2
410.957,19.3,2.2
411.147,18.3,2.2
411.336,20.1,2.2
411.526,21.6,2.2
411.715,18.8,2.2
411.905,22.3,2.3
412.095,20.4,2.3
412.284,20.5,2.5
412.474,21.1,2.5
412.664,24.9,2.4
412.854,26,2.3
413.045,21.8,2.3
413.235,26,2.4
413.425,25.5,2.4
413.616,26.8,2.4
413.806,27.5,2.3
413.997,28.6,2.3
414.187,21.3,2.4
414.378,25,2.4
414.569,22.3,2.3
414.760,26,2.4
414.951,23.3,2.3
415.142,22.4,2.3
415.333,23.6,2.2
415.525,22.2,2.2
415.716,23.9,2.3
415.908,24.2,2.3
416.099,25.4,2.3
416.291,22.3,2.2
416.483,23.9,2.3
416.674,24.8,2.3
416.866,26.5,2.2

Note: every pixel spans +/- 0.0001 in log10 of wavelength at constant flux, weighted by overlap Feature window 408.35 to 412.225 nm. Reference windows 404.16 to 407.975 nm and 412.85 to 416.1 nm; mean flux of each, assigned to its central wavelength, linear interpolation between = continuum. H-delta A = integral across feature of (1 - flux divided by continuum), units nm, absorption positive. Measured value 0.71 nm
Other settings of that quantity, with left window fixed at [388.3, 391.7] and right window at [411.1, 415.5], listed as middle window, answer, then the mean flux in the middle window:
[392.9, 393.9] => 0.107 nm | 17.8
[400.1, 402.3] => -0.238 nm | 23.5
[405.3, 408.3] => -0.473 nm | 25.7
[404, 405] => -0.166 nm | 25.4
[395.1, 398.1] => -0.086 nm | 21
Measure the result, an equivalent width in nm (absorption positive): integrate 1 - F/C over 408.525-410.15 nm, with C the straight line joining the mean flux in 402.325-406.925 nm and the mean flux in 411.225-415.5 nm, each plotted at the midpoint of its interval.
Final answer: 0.210 nm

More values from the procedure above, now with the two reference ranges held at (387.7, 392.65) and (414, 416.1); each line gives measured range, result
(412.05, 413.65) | -0.02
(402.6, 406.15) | -0.42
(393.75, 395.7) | -0.19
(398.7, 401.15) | -0.22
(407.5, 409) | -0.14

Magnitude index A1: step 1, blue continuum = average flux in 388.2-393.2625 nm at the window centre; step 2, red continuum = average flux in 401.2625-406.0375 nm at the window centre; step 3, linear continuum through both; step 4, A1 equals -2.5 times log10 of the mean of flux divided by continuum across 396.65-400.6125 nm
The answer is 0.07 mag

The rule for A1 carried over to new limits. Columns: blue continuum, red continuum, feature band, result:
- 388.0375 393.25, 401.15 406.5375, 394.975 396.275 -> -0.11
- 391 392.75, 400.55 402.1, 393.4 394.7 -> 0.12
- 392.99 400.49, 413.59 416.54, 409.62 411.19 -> 0.27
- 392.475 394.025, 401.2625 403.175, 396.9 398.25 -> 0.15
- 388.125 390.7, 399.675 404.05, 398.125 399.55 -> 0.01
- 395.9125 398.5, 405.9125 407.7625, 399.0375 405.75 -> -0.05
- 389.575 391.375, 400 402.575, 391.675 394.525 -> 0.05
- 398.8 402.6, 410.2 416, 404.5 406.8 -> -0.08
